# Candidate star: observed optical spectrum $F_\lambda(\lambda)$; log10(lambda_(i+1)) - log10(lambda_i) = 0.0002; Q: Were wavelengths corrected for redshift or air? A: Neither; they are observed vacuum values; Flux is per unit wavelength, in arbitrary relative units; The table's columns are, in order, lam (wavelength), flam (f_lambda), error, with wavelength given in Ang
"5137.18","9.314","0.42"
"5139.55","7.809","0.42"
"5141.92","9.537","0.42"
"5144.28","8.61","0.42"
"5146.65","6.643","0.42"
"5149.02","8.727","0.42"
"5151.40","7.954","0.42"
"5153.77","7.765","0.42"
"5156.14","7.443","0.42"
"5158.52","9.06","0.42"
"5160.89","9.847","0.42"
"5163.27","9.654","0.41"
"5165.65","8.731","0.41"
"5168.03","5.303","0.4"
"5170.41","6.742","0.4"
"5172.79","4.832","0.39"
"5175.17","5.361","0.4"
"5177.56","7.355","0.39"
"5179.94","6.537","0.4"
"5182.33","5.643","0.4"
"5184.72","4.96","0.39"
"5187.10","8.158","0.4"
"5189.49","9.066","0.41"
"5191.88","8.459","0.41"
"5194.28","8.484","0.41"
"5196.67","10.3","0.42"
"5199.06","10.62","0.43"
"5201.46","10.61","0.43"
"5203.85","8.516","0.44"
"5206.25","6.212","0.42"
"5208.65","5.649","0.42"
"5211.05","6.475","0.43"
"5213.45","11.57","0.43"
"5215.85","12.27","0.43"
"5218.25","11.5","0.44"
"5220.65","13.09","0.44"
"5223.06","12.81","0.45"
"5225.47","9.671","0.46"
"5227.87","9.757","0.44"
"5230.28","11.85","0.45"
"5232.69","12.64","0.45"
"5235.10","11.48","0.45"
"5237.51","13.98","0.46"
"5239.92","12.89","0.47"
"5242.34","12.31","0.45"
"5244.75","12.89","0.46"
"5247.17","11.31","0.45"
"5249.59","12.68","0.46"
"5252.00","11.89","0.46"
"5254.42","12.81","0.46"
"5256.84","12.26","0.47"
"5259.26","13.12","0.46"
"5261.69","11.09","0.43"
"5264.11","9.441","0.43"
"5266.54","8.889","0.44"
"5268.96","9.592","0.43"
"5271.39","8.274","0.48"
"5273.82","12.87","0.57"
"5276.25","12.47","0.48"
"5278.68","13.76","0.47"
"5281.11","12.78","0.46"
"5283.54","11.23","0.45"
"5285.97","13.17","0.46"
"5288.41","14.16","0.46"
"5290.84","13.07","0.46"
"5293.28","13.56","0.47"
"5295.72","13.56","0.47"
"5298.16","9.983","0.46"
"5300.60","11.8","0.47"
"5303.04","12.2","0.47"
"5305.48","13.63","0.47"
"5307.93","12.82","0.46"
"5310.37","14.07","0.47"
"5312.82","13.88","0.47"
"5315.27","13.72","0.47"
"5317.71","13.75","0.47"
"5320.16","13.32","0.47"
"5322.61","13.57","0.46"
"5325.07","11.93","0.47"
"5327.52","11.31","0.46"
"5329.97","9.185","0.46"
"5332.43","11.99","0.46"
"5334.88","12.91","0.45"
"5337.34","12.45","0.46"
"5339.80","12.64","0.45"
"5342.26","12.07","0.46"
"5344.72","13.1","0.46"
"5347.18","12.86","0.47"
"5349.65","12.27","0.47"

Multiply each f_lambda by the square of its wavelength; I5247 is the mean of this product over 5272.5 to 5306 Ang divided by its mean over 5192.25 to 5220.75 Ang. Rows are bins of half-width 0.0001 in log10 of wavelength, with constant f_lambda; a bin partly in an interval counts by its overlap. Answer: 1.4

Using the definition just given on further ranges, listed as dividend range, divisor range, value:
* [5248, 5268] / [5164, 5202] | 1.57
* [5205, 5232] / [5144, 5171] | 1.29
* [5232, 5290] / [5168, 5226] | 1.45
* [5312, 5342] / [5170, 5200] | 1.78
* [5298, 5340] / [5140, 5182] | 1.75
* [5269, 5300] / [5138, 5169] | 1.56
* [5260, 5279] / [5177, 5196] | 1.49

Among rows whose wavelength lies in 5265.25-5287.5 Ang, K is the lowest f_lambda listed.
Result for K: 8.274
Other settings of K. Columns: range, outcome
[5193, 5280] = 5.649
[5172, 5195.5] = 4.832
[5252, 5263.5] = 11.09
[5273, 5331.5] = 9.185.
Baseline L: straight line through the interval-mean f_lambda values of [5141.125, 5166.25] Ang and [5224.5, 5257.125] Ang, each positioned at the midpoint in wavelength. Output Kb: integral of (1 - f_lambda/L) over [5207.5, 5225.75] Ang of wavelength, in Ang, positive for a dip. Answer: 1.1 Ang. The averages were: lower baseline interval 8.52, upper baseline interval 12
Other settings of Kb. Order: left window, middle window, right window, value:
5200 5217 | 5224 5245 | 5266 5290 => -4.18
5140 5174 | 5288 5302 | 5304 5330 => -0.36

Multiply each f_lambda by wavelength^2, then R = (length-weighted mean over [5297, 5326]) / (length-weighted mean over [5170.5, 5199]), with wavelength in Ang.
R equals 1.85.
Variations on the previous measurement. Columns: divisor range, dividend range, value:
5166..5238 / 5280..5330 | 1.48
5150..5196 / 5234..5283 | 1.64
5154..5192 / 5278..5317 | 1.86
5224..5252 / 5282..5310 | 1.09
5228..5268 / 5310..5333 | 1.09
